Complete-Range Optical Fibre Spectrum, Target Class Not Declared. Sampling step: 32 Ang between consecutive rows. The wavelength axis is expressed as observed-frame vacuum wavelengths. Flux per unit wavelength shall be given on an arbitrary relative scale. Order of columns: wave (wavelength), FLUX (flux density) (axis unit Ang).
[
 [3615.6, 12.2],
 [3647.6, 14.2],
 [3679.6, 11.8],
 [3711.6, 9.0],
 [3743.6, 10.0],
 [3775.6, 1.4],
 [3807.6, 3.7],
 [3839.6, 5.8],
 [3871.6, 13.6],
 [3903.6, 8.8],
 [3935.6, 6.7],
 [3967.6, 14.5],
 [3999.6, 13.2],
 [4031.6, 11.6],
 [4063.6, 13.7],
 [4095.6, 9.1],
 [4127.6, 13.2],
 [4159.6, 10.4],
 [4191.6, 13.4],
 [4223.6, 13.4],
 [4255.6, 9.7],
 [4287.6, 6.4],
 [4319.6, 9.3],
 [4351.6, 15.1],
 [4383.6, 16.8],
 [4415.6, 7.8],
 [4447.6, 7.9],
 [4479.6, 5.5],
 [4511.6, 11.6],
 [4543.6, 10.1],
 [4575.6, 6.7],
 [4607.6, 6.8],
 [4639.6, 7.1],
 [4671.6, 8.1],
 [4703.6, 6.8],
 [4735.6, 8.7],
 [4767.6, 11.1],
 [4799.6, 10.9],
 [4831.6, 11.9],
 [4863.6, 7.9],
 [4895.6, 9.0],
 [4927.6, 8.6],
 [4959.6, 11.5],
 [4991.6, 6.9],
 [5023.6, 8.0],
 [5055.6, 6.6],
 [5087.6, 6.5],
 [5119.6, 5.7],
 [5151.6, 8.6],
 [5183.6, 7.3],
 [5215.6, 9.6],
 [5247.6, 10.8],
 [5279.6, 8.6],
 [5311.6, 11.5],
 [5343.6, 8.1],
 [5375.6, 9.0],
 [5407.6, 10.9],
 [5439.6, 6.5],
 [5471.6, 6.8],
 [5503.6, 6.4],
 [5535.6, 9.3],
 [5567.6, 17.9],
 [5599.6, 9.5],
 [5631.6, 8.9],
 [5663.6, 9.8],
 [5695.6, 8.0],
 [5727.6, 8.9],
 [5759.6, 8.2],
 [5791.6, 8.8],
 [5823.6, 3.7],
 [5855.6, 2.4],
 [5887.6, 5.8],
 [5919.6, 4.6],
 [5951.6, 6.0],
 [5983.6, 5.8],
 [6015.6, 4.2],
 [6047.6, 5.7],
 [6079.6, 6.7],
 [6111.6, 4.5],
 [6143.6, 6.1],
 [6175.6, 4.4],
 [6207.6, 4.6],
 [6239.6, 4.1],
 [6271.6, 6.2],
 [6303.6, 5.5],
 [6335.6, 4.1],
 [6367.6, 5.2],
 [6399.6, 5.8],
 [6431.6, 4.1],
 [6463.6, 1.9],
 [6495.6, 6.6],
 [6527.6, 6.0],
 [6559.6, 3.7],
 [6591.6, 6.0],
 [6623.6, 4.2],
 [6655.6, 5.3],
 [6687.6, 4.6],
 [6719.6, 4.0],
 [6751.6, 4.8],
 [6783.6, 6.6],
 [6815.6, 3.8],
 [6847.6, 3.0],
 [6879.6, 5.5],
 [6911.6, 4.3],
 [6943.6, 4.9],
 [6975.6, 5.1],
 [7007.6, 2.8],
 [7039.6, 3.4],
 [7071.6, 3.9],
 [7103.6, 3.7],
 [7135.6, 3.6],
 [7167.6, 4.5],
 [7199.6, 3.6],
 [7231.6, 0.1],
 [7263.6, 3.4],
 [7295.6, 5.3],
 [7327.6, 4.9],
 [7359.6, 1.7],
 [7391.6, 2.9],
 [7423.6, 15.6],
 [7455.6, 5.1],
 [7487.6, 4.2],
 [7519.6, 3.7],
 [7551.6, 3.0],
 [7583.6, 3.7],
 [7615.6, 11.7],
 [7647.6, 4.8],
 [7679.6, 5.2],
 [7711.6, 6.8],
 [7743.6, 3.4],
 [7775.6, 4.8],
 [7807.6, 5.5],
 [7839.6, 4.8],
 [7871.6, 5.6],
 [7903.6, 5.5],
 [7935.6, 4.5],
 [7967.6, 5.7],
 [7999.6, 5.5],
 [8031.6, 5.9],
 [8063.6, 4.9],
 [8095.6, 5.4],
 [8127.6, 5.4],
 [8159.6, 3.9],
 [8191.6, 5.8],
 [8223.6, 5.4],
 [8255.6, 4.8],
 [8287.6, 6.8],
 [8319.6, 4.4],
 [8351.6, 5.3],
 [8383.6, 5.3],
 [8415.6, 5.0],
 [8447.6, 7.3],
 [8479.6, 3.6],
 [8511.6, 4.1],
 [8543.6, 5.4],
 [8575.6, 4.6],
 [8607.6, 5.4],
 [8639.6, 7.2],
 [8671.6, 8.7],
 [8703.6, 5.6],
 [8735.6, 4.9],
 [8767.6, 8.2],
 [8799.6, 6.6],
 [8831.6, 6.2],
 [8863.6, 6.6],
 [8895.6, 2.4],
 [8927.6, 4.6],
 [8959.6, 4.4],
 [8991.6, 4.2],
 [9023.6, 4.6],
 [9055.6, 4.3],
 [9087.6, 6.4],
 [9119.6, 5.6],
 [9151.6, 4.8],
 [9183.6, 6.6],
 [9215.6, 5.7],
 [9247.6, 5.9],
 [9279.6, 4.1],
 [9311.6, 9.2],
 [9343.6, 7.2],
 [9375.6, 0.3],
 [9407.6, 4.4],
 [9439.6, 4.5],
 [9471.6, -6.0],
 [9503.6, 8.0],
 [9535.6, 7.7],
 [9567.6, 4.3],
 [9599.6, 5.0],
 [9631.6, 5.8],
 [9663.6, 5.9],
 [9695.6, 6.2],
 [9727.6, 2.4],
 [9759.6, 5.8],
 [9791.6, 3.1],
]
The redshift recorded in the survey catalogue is 0.99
